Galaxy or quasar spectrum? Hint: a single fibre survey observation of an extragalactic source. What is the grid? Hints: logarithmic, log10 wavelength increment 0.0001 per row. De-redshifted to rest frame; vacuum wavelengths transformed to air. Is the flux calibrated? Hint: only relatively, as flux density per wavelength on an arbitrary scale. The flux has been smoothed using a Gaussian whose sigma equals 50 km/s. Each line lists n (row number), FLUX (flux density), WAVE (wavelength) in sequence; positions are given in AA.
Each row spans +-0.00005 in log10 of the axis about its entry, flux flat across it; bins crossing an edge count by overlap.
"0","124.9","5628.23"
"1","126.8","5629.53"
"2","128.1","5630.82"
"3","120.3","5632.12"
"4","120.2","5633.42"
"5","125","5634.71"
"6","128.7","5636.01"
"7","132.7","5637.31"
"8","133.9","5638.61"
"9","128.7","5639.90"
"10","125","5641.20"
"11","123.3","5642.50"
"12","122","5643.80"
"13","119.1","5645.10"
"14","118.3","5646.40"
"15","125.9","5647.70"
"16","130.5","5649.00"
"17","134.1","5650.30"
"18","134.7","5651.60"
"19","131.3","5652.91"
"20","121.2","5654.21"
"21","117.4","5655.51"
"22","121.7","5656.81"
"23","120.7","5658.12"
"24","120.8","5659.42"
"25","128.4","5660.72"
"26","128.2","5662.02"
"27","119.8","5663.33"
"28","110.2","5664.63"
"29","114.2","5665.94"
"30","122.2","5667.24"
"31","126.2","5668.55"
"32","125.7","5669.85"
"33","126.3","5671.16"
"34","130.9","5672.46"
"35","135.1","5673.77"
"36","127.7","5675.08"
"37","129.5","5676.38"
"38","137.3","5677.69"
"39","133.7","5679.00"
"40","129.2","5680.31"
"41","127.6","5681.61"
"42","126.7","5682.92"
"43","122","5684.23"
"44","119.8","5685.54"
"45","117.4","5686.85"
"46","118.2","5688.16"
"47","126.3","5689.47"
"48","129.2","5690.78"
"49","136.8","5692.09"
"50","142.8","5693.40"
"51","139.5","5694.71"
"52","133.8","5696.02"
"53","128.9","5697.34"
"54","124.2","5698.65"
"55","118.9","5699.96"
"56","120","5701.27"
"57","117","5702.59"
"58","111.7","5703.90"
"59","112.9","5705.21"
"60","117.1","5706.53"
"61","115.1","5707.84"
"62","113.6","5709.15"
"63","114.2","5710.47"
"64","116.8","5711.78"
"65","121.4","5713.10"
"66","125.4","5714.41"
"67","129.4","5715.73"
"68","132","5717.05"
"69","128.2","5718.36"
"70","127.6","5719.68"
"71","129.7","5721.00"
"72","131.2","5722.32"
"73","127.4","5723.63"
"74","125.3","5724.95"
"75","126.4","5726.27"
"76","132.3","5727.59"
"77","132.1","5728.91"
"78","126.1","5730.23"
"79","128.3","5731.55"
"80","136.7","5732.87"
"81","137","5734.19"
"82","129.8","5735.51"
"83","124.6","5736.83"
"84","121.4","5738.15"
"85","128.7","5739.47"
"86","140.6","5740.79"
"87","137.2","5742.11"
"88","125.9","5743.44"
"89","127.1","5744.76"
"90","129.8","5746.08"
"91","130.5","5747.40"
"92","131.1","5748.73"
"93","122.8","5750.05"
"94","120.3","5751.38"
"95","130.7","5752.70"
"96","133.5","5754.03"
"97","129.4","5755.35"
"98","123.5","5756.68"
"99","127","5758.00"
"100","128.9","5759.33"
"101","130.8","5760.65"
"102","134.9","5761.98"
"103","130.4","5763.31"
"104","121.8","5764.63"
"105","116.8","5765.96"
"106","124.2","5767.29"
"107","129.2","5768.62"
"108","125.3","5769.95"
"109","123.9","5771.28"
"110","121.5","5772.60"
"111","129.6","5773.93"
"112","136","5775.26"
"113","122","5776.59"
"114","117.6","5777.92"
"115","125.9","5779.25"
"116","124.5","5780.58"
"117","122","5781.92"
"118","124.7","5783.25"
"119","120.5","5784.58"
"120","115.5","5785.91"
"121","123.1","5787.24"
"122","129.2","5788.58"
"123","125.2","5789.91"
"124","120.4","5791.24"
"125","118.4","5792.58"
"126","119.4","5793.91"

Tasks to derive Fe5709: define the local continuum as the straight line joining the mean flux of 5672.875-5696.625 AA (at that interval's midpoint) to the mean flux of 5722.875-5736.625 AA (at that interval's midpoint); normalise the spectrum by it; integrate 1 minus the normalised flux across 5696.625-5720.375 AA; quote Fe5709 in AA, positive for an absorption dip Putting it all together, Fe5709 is 1.6 AA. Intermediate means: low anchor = 130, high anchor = 130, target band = 121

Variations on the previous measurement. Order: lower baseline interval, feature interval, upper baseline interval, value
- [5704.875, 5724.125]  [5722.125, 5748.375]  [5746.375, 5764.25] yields -0.85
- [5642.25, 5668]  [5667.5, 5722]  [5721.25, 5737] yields 0.53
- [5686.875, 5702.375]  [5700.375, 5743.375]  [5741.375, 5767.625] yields 0.84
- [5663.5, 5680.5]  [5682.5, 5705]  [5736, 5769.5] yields 0.30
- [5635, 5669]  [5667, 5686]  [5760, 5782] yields -0.52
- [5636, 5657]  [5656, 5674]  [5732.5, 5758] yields 0.53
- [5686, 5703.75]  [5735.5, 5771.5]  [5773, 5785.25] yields -0.75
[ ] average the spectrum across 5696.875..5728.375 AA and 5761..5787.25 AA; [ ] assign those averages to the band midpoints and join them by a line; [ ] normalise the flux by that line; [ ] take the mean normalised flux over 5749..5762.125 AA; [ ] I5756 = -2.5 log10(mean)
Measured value -0.03 mag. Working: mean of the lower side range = 123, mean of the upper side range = 125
